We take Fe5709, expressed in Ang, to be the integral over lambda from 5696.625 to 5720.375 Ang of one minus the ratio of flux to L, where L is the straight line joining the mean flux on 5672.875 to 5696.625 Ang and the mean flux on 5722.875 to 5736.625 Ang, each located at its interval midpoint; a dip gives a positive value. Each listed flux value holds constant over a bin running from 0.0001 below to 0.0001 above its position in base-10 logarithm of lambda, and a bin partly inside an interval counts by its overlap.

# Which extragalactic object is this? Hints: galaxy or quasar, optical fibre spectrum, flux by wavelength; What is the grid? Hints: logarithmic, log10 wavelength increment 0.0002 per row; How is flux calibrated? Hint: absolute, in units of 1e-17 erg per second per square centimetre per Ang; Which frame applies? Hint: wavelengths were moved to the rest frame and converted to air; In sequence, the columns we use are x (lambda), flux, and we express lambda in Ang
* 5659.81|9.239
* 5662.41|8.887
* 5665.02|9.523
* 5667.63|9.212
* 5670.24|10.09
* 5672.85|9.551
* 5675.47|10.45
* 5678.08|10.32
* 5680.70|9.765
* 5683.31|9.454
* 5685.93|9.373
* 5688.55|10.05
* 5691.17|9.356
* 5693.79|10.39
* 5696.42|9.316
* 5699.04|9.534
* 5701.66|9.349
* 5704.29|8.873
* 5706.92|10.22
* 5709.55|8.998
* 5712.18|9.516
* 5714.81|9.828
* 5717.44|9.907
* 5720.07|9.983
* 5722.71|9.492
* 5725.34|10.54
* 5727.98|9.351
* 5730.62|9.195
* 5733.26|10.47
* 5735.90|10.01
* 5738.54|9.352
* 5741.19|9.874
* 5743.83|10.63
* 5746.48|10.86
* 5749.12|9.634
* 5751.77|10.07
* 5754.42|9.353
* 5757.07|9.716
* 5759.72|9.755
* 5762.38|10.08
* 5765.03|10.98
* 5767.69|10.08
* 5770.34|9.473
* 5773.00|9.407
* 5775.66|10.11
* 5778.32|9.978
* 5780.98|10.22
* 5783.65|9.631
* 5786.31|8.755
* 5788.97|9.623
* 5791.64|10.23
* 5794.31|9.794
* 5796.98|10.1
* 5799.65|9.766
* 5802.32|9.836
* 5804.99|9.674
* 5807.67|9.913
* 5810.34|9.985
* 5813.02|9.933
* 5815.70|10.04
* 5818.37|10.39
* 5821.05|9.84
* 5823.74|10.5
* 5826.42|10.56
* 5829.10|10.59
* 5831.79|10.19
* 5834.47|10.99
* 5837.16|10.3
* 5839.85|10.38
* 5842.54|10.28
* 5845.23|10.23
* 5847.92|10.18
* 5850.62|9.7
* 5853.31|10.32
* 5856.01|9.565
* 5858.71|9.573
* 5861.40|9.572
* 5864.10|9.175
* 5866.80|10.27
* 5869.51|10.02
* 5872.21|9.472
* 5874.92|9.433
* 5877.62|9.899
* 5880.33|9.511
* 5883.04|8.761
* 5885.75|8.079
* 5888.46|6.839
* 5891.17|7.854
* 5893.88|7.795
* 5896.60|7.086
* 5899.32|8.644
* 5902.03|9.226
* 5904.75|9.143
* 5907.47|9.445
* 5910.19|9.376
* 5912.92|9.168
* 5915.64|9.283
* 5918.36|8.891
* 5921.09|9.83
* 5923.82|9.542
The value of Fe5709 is 0.7 Ang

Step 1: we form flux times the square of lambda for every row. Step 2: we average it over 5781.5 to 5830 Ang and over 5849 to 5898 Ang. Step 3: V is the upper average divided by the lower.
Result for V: 0.9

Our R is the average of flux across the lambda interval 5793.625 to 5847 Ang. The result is 10.2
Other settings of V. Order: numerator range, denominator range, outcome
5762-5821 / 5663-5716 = 1.06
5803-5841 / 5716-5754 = 1.06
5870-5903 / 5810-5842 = 0.85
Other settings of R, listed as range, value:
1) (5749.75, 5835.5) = 9.98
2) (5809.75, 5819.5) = 10.1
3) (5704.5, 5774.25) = 9.86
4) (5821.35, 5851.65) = 10.3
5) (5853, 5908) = 9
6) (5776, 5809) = 9.8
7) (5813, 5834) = 10.3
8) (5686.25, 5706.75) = 9.58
